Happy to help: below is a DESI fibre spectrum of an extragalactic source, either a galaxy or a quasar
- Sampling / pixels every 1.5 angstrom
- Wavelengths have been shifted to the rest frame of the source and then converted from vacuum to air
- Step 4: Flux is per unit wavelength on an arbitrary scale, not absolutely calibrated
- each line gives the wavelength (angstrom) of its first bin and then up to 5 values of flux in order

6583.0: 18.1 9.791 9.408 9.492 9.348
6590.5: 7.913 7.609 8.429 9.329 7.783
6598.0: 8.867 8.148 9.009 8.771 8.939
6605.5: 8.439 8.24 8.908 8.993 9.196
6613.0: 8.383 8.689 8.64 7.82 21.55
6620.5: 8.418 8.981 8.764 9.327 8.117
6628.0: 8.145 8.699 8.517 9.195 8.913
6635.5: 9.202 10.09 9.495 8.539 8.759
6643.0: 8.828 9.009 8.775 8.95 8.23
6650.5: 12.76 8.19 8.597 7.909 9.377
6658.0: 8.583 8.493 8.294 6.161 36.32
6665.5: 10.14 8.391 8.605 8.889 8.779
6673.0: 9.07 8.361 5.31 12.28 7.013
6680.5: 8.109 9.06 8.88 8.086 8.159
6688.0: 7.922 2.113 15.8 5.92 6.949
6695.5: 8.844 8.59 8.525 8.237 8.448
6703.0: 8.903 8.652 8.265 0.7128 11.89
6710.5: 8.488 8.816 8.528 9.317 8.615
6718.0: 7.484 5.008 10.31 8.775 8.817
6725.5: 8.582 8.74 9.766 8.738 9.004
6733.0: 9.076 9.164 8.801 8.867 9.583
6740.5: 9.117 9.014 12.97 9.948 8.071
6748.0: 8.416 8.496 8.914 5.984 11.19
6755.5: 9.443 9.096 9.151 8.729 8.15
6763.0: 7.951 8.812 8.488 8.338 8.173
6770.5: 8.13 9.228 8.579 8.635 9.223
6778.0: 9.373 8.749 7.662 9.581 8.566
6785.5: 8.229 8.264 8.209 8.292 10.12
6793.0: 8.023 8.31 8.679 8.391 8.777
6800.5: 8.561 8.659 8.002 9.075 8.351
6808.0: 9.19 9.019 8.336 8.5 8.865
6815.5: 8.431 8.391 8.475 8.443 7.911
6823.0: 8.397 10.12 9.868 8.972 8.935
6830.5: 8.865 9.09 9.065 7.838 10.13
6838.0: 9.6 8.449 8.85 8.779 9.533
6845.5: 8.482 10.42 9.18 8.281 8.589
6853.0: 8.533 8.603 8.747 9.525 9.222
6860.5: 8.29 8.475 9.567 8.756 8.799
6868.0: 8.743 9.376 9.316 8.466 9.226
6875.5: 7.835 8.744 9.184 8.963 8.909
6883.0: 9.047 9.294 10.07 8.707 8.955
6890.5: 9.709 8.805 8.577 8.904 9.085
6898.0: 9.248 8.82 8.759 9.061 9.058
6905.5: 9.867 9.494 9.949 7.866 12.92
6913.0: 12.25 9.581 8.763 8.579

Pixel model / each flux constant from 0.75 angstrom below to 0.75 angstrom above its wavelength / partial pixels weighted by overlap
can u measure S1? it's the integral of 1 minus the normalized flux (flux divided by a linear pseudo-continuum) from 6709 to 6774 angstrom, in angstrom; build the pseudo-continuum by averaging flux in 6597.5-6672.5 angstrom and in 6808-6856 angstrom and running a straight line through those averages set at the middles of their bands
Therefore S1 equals 2.5 angstrom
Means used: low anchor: 9.58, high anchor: 8.87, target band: 8.85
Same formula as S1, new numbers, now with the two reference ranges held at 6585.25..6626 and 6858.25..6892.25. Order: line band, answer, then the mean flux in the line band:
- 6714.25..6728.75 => 0.9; 8.5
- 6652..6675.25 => -3.1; 10.3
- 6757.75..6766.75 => 0.5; 8.55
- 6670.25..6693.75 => 2.1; 8.31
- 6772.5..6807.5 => 1.6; 8.63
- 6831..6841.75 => 0.0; 9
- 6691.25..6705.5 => 1.1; 8.39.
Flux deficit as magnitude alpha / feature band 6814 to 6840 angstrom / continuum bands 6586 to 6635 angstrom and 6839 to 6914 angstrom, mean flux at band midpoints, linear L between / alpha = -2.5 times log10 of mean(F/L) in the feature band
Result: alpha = 0.03 mag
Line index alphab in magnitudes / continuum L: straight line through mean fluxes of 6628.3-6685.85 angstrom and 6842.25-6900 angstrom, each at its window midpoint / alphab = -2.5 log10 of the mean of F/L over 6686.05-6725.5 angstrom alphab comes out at 0.149 mag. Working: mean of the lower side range 9.48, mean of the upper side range 8.97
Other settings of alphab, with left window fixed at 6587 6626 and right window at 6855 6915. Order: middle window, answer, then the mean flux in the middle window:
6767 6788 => 0.068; 8.62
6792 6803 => 0.082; 8.51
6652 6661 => 0.076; 8.53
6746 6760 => 0.050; 8.76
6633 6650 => 0.013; 9.04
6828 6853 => 0.024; 8.99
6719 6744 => 0.011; 9.08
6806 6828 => 0.052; 8.75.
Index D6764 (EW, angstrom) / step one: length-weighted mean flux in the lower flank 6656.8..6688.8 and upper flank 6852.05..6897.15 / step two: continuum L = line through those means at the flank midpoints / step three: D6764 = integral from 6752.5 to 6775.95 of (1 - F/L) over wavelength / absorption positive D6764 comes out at 1.7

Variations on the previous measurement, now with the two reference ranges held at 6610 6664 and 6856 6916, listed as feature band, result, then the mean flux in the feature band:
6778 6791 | 1.1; 8.53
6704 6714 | 1.6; 7.87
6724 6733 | 0.4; 8.96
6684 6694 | 1.6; 7.94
